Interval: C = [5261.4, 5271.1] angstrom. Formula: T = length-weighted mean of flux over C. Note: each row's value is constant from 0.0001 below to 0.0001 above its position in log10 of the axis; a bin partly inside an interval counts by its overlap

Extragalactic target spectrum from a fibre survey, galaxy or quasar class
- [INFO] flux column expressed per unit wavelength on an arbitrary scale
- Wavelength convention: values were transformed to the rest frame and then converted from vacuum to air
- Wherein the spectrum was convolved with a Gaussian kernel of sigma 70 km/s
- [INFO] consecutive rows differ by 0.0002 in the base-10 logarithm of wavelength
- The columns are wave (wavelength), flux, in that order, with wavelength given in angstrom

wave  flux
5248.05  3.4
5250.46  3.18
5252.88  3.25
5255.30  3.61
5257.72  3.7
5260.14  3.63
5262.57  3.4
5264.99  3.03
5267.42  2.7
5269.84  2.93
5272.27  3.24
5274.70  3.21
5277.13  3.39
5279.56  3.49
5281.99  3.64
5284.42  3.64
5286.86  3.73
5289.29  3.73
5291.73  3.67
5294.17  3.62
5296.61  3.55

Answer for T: 3.02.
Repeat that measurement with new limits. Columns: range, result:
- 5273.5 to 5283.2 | 3.43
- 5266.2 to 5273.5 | 2.96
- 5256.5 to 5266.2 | 3.44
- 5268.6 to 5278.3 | 3.19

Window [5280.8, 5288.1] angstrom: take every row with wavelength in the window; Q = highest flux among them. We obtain 3.73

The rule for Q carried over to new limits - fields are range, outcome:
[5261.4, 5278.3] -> 3.4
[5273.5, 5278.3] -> 3.39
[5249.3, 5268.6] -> 3.7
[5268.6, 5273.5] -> 3.24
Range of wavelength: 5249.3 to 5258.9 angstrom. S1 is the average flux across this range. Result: 3.44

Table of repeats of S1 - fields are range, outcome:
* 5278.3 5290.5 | 3.65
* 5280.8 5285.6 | 3.64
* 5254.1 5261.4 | 3.64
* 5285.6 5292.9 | 3.71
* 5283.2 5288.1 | 3.69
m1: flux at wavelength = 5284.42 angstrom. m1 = 3.64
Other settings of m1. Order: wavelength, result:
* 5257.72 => 3.7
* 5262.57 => 3.4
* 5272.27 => 3.24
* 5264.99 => 3.03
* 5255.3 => 3.61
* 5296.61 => 3.55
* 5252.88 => 3.25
